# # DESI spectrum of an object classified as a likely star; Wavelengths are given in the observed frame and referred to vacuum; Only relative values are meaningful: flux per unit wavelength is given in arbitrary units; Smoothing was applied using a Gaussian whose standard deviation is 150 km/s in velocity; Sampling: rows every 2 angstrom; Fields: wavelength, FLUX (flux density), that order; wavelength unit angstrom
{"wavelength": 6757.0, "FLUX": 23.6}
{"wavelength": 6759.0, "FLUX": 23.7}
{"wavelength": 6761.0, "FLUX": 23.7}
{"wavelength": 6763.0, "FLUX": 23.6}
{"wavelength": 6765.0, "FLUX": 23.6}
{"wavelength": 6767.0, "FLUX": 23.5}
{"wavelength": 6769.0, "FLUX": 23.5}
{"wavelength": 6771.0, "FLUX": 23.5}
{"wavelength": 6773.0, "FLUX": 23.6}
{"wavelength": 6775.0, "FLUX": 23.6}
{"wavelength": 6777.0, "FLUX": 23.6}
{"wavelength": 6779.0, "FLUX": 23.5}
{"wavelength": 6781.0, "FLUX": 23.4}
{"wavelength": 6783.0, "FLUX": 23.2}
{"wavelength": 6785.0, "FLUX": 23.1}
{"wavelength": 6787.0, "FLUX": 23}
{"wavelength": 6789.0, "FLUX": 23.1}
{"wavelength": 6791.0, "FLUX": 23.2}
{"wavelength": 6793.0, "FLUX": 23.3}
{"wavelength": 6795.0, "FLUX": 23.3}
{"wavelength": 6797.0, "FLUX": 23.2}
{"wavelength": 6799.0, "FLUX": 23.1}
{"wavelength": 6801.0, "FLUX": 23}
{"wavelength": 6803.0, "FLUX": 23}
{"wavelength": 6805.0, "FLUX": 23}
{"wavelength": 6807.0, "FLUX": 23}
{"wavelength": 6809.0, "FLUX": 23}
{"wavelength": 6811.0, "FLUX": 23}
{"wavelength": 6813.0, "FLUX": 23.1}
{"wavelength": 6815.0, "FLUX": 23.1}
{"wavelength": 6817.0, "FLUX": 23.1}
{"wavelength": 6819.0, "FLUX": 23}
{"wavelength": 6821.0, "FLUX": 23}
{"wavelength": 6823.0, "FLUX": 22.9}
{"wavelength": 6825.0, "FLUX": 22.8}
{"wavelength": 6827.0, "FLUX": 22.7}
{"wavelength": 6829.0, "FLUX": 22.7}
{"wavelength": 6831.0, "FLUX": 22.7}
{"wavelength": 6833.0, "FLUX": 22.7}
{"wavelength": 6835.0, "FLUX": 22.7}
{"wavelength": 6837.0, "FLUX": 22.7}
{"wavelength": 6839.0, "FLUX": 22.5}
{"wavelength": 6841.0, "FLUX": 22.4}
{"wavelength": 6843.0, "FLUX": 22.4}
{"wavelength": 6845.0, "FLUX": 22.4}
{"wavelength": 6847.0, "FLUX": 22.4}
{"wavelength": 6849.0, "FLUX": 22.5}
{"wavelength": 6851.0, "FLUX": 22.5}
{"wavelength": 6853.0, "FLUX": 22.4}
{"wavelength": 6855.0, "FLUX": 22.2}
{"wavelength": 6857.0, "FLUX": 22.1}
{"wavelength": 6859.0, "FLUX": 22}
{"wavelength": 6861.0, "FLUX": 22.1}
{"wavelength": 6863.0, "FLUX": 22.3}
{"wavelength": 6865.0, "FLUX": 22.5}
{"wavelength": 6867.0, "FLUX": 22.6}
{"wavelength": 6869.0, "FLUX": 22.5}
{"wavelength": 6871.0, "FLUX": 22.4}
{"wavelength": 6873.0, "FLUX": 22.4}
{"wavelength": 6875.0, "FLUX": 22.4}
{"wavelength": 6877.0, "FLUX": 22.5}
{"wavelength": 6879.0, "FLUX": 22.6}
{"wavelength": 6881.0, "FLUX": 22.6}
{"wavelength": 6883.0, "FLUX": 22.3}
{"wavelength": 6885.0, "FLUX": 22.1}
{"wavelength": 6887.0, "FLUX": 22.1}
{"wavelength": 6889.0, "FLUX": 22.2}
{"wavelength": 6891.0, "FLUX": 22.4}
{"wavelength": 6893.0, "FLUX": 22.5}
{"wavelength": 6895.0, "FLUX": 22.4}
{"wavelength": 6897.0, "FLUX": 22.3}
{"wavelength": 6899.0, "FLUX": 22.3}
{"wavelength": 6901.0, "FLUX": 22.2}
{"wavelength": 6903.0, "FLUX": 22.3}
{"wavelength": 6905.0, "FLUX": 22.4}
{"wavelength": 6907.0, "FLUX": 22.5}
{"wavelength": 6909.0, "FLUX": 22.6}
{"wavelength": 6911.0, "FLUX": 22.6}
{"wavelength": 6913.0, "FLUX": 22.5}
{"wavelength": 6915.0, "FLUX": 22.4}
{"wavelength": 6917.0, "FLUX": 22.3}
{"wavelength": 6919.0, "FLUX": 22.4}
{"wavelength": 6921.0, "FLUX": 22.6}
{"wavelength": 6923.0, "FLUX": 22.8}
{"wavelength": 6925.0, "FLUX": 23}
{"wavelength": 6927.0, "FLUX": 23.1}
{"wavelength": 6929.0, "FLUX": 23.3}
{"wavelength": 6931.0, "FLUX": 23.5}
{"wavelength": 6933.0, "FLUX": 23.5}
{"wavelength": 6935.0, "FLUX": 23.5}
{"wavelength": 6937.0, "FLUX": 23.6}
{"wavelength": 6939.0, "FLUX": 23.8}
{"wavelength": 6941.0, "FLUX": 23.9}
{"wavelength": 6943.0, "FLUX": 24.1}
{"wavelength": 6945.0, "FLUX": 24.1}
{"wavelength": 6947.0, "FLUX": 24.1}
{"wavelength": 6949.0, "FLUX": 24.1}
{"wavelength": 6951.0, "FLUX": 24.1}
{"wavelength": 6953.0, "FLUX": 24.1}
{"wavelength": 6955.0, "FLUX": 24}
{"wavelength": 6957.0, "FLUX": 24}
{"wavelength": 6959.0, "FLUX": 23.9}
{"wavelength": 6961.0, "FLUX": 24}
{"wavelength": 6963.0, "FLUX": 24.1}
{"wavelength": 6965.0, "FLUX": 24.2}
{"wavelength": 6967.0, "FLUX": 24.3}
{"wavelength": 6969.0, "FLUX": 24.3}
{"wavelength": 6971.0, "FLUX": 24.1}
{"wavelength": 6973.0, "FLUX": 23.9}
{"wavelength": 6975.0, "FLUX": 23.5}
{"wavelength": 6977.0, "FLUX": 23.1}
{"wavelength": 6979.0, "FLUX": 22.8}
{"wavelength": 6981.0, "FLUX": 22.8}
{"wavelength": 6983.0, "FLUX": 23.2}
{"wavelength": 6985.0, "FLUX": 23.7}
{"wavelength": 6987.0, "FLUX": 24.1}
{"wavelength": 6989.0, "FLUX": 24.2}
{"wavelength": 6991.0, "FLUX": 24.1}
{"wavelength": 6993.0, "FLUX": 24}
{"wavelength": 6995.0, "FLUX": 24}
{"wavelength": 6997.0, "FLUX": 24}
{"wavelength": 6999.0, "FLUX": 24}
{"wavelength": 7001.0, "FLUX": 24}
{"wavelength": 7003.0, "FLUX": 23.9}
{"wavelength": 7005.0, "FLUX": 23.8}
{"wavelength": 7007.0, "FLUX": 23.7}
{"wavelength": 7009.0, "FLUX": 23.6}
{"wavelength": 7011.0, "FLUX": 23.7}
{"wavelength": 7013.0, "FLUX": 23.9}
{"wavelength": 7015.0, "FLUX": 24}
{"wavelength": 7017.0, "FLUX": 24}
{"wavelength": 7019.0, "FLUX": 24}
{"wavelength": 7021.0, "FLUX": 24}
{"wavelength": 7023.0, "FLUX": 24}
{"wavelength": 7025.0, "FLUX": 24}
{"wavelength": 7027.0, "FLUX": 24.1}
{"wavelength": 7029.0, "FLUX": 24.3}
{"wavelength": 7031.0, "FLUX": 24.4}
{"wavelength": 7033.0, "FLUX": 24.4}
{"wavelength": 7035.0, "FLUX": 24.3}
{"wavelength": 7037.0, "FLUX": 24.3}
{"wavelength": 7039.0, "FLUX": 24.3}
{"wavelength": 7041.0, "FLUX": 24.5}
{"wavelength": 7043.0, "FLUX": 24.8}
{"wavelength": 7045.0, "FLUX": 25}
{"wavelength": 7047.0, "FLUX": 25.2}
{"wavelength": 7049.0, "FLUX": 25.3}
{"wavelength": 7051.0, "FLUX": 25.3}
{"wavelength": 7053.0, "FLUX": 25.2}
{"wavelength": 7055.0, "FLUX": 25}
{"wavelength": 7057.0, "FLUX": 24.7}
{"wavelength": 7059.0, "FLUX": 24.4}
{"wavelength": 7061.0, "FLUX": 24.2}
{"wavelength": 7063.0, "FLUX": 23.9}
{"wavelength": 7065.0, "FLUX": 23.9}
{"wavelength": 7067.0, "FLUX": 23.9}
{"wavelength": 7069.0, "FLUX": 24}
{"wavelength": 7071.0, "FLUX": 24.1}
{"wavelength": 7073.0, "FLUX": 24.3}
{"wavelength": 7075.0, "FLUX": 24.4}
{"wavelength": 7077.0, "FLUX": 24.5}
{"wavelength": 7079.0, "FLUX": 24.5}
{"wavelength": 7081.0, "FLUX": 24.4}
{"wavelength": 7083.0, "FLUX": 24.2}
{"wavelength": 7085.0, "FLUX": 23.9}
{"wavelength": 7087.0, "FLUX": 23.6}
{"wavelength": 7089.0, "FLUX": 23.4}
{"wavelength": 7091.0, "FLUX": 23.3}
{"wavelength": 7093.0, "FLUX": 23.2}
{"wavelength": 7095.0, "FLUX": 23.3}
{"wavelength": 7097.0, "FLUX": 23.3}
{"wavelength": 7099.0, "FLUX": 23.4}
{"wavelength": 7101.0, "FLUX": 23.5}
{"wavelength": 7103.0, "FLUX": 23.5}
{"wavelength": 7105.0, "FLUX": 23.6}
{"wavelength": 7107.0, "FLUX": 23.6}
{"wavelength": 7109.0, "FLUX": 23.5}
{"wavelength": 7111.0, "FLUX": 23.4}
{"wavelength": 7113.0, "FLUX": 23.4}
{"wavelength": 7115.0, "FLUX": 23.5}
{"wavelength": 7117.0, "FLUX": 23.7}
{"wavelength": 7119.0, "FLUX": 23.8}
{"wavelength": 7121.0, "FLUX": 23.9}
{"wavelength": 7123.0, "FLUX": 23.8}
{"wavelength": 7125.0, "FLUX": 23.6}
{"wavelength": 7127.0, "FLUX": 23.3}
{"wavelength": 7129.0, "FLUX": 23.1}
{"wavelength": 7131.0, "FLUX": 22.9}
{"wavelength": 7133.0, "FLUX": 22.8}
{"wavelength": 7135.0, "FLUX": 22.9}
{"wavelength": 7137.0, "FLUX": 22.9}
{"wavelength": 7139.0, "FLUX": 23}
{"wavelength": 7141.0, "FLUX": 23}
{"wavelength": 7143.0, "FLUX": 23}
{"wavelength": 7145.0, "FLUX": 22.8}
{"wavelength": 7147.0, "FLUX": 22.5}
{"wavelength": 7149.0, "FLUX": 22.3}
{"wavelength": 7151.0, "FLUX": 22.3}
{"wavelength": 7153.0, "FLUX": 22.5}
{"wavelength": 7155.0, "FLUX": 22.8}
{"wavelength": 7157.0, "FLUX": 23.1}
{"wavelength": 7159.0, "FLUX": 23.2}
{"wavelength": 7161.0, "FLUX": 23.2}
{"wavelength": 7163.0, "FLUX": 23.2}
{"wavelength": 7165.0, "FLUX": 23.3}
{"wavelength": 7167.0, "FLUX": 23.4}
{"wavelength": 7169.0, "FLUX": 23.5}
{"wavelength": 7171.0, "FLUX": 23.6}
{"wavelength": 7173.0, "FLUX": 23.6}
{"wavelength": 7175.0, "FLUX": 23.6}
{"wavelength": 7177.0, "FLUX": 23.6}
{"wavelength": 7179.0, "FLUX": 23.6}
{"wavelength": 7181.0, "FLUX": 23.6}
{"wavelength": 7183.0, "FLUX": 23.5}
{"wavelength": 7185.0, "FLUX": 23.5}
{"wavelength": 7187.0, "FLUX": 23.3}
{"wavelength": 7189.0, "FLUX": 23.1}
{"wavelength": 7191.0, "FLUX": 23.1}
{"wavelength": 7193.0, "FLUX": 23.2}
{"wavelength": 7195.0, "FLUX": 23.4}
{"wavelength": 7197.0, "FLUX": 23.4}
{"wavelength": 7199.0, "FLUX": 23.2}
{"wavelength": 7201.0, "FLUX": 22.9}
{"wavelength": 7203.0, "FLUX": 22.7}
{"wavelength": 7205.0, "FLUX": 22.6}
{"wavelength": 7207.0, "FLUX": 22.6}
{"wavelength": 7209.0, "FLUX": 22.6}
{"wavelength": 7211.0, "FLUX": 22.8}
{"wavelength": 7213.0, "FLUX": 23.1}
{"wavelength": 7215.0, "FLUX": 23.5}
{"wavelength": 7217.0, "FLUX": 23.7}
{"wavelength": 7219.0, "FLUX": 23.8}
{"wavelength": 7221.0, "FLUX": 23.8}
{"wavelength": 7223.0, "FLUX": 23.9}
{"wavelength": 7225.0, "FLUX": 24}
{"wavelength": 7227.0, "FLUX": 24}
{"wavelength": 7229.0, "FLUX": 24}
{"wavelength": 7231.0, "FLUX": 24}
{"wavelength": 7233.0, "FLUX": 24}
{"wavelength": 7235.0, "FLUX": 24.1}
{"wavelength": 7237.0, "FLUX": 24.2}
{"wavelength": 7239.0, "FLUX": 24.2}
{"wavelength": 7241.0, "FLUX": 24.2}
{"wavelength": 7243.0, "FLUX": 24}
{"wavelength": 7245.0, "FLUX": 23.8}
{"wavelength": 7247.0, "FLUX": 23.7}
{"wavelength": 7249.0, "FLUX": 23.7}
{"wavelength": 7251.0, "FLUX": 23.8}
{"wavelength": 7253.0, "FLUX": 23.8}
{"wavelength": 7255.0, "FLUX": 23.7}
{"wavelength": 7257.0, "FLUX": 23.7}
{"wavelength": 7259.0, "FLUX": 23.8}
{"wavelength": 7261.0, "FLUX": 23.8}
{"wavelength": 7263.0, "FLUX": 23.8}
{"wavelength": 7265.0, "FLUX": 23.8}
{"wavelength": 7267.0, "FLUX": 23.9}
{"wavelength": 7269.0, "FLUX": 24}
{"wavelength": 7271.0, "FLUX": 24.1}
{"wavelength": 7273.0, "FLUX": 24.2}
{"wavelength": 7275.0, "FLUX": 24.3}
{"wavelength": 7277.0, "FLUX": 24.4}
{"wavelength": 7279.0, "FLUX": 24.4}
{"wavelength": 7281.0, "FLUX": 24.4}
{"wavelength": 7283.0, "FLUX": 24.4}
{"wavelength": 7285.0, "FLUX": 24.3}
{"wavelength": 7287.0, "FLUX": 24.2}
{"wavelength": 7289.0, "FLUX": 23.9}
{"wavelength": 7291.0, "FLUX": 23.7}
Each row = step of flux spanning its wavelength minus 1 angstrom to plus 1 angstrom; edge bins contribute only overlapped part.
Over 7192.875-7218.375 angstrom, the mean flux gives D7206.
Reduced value 23.1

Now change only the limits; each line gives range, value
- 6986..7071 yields 24.2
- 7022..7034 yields 24.2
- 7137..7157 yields 22.7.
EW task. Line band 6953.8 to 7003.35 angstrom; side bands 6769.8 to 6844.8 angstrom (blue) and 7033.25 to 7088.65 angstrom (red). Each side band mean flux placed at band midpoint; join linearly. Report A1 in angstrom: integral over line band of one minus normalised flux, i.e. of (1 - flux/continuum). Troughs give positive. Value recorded 0.27 angstrom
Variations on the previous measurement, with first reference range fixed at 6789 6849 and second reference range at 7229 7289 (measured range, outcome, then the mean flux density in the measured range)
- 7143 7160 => 0.7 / 22.7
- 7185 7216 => 1.1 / 23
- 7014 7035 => -0.6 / 24.1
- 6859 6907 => 1.4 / 22.4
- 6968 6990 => -0.3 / 23.6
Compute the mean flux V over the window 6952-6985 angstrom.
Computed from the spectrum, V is 23.8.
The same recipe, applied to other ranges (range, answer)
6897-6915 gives 22.4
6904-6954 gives 23.2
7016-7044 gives 24.2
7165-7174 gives 23.5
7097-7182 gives 23.3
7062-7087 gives 24.1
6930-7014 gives 23.8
